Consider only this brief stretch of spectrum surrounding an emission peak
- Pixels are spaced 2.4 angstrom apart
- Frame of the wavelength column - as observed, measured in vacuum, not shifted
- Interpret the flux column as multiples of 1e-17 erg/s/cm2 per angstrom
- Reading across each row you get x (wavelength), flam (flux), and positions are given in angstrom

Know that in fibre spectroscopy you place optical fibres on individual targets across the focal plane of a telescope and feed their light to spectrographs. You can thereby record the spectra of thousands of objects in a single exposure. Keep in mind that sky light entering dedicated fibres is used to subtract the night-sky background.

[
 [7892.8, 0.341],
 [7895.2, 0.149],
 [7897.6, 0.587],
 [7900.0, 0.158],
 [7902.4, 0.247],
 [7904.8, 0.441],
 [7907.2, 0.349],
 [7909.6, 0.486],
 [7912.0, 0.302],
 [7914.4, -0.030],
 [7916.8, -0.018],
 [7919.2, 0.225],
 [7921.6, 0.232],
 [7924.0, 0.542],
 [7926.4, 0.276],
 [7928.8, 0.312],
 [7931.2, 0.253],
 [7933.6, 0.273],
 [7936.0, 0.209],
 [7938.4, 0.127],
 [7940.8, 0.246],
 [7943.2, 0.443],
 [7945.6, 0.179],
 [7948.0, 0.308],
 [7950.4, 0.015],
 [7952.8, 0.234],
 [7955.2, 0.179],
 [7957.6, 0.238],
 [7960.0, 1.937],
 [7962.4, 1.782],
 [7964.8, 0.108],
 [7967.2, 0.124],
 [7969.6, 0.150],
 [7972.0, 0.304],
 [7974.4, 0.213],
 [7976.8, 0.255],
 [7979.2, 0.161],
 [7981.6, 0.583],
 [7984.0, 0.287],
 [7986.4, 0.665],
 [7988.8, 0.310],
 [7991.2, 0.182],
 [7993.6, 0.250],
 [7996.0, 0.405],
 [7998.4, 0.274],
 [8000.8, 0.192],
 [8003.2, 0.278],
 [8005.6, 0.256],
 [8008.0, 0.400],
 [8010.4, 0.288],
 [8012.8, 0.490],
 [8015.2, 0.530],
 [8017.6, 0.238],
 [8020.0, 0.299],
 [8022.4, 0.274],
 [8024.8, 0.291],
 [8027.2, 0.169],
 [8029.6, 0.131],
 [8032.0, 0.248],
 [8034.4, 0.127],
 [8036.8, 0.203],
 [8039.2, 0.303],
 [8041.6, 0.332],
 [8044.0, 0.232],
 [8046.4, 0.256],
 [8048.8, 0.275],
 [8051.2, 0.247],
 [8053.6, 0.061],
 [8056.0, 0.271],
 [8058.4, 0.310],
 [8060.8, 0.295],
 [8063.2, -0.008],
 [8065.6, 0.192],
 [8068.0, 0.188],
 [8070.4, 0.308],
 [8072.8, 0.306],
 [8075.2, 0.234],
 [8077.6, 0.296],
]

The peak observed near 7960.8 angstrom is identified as Halpha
